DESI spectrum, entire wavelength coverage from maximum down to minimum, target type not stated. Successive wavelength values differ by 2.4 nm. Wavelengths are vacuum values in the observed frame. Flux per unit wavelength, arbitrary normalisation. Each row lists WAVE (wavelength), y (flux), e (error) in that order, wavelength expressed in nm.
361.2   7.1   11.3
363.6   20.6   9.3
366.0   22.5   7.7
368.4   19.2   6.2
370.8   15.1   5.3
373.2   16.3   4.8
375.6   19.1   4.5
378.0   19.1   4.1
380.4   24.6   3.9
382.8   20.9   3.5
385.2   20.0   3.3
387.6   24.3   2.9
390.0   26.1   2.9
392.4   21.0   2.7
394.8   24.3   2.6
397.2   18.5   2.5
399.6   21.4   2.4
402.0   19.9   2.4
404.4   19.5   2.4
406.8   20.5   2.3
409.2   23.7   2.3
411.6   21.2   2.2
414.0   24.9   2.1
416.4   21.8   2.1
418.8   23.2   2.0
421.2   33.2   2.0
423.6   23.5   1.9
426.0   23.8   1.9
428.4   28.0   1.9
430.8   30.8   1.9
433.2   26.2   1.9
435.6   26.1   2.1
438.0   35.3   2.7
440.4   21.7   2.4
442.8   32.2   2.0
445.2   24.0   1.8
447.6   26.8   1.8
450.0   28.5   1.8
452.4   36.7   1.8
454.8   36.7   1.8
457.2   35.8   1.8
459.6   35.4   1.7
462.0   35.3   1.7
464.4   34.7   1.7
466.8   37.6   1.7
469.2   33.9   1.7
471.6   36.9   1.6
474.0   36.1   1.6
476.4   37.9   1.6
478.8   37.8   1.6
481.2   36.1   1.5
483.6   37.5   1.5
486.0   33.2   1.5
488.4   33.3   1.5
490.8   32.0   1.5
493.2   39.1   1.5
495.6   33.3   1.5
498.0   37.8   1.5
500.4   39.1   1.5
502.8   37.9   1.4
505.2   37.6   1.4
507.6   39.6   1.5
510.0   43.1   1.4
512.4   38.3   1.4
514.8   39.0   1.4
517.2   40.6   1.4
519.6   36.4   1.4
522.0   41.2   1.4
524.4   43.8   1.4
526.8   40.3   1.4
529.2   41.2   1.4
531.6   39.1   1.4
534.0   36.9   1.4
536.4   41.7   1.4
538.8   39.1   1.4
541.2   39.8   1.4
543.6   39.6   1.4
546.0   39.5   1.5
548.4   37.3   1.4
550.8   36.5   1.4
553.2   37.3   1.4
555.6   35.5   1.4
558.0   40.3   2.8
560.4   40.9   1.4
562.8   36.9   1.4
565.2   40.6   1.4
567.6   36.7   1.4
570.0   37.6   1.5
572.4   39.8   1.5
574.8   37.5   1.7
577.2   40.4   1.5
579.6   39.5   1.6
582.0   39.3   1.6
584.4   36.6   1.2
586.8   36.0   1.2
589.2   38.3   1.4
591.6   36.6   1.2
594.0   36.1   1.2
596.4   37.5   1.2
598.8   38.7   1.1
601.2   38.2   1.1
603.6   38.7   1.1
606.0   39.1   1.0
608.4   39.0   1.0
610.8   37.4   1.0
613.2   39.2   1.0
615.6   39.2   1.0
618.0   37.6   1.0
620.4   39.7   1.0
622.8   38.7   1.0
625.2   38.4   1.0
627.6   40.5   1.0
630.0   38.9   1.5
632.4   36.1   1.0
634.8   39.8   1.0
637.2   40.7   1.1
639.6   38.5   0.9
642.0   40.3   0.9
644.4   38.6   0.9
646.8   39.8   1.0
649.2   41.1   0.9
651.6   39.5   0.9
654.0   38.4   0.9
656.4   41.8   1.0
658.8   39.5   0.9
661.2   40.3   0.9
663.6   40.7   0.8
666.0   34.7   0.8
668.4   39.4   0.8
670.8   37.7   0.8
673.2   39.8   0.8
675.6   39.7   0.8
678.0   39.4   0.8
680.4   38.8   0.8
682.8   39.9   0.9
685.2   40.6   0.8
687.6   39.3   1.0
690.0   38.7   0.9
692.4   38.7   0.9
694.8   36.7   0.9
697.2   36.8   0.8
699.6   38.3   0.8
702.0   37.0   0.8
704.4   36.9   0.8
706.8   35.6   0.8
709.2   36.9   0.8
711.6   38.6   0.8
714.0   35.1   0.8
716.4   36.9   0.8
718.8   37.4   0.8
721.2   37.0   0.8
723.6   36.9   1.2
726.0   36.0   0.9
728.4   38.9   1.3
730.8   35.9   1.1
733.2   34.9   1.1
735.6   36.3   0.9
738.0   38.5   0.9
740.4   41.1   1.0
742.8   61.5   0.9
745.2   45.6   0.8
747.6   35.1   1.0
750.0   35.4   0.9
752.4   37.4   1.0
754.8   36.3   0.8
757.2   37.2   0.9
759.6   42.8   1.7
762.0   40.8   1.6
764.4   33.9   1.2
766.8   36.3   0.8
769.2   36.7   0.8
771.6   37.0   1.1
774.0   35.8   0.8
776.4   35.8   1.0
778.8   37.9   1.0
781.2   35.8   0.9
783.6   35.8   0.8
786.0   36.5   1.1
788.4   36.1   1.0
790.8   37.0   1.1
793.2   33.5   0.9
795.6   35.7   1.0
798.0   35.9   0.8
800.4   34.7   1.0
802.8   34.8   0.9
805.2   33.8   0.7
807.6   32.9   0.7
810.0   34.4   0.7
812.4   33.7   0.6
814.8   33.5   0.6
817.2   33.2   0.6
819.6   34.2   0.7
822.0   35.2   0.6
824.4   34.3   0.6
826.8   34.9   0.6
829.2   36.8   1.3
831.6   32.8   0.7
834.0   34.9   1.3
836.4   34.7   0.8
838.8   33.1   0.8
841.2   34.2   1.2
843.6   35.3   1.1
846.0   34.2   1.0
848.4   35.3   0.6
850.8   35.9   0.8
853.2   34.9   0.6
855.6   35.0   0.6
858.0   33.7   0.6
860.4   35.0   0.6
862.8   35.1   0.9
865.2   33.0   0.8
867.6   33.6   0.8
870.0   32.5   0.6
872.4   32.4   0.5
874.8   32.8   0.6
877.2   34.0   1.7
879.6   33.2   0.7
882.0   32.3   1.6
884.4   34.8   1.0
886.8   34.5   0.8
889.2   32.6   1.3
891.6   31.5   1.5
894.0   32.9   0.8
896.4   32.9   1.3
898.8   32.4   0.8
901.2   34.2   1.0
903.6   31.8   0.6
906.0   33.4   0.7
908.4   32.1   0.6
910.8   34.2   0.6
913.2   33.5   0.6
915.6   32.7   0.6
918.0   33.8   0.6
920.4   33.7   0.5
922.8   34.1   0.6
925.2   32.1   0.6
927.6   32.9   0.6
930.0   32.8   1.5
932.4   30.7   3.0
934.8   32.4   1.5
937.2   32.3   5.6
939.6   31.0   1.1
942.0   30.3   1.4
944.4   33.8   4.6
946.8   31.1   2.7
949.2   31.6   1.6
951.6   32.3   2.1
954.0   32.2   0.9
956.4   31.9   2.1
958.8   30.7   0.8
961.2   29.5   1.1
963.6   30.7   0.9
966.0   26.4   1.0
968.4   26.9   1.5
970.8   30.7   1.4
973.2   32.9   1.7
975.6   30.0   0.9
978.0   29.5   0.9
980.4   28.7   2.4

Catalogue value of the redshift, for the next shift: 0.130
